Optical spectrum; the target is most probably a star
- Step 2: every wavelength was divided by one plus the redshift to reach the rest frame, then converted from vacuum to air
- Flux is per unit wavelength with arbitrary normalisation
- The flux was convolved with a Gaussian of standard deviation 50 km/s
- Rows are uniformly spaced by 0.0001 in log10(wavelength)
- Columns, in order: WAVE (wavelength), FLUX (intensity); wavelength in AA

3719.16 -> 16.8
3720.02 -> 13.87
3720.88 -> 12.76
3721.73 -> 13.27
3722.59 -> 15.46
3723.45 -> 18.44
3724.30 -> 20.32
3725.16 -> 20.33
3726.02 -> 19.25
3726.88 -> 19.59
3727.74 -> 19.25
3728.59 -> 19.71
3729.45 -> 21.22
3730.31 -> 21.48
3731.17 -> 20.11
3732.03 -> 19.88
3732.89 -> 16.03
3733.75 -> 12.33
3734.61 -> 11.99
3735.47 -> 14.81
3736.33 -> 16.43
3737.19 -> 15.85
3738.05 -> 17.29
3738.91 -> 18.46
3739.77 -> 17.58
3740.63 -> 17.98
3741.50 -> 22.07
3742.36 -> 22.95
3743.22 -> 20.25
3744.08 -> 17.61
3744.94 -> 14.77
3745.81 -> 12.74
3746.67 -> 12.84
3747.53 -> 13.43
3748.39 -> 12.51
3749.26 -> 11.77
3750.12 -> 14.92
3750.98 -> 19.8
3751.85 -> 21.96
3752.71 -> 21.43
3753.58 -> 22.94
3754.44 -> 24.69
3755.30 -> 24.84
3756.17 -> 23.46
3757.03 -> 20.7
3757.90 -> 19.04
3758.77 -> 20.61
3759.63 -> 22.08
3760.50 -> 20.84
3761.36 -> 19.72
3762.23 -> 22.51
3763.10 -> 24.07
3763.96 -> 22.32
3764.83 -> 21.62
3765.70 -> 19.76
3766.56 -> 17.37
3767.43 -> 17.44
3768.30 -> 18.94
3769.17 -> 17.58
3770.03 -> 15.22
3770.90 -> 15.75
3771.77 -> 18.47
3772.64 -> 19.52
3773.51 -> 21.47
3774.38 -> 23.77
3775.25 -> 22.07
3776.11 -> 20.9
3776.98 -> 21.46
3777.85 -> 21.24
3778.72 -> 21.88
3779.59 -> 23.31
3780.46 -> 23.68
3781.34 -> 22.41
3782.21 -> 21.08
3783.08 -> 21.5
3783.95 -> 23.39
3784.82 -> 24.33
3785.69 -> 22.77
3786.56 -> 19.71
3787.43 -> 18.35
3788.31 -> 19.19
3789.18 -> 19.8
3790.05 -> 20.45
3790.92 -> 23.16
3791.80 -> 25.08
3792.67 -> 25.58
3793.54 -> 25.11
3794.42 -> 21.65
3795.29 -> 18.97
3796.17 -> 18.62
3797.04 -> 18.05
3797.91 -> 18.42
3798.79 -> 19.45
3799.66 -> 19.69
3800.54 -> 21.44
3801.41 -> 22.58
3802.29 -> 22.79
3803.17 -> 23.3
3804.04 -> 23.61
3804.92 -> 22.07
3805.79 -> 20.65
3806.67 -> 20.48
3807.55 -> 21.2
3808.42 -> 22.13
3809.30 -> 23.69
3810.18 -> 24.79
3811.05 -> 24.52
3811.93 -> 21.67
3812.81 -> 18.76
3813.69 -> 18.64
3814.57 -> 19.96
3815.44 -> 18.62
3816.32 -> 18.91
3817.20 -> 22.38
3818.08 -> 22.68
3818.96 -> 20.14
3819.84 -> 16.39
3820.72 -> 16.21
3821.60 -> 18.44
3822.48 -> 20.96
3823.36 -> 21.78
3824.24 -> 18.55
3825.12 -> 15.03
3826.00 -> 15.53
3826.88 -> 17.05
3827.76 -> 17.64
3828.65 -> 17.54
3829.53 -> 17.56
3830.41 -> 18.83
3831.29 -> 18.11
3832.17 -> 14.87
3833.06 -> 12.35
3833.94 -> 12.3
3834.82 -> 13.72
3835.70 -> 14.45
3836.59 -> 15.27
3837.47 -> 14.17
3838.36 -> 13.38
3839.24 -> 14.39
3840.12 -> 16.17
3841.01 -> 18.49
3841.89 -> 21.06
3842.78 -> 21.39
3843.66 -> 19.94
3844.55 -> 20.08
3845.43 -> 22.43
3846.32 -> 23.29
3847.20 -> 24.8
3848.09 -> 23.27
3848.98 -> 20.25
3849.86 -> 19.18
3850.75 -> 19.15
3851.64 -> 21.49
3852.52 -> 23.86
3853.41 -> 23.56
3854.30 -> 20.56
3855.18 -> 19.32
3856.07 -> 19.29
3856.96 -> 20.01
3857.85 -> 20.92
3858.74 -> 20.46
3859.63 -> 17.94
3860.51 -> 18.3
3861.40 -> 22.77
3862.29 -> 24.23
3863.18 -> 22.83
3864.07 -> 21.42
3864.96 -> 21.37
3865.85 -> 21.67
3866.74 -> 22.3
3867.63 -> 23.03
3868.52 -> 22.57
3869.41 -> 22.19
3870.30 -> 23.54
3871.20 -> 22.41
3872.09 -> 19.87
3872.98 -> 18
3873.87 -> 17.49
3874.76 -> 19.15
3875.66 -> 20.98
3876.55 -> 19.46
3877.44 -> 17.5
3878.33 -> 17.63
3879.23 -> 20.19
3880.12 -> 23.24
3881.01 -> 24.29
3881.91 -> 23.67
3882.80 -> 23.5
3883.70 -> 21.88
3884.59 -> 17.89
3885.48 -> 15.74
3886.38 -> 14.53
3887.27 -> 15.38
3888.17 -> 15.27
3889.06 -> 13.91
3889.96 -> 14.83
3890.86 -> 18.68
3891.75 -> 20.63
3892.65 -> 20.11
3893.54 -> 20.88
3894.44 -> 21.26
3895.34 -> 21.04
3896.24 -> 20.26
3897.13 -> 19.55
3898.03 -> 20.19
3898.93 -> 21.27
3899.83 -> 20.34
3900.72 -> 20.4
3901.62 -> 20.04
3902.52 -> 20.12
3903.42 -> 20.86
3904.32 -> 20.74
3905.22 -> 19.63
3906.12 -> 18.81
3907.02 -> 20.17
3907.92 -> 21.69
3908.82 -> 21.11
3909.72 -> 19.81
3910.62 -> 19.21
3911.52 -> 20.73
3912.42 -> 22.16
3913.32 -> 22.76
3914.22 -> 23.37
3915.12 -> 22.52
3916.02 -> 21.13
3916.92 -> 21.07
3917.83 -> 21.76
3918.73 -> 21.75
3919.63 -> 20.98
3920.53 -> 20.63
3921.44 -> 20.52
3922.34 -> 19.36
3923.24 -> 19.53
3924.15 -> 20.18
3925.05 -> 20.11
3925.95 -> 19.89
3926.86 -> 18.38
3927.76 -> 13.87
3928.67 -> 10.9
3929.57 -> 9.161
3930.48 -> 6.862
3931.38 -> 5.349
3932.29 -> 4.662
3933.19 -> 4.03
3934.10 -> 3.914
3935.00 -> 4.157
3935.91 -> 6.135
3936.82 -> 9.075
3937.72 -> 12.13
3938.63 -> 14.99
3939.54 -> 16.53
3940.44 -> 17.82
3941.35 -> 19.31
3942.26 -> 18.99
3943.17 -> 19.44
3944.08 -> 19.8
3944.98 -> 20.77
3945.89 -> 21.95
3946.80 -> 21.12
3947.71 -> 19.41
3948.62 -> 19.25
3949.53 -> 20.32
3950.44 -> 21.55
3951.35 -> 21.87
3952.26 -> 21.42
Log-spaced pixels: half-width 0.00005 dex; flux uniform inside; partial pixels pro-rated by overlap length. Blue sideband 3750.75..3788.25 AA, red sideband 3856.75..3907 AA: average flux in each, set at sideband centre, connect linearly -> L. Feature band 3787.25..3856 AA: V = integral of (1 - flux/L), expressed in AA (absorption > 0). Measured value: 3.0 AA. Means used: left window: 21.1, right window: 20.1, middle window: 19.7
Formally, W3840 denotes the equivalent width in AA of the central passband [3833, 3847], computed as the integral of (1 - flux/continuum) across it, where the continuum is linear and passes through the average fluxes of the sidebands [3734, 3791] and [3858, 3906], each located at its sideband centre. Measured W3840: 1.84 AA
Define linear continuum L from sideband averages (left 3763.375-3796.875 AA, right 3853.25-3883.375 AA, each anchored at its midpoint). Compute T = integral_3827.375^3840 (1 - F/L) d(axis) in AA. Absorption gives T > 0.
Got 3.4 AA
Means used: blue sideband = 20.9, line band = 15.3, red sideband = 21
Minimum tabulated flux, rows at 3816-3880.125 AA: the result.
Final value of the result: 12.3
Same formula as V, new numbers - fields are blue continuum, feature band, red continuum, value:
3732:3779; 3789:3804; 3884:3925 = -1.8 AA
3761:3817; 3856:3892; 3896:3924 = 1.4 AA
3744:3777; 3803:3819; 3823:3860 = -2.3 AA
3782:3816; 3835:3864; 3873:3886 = 1.0 AA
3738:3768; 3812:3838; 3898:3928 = 3.0 AA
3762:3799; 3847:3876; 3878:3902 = -1.8 AA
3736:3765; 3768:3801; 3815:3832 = -3.6 AA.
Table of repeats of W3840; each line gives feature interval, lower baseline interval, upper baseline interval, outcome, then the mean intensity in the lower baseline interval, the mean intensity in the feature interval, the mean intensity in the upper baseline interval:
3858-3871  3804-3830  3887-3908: -1.4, 19.9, 21.7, 19.4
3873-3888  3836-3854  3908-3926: 0.7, 19.7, 19.4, 21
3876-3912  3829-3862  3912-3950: -4.3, 18.9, 19.7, 16.6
